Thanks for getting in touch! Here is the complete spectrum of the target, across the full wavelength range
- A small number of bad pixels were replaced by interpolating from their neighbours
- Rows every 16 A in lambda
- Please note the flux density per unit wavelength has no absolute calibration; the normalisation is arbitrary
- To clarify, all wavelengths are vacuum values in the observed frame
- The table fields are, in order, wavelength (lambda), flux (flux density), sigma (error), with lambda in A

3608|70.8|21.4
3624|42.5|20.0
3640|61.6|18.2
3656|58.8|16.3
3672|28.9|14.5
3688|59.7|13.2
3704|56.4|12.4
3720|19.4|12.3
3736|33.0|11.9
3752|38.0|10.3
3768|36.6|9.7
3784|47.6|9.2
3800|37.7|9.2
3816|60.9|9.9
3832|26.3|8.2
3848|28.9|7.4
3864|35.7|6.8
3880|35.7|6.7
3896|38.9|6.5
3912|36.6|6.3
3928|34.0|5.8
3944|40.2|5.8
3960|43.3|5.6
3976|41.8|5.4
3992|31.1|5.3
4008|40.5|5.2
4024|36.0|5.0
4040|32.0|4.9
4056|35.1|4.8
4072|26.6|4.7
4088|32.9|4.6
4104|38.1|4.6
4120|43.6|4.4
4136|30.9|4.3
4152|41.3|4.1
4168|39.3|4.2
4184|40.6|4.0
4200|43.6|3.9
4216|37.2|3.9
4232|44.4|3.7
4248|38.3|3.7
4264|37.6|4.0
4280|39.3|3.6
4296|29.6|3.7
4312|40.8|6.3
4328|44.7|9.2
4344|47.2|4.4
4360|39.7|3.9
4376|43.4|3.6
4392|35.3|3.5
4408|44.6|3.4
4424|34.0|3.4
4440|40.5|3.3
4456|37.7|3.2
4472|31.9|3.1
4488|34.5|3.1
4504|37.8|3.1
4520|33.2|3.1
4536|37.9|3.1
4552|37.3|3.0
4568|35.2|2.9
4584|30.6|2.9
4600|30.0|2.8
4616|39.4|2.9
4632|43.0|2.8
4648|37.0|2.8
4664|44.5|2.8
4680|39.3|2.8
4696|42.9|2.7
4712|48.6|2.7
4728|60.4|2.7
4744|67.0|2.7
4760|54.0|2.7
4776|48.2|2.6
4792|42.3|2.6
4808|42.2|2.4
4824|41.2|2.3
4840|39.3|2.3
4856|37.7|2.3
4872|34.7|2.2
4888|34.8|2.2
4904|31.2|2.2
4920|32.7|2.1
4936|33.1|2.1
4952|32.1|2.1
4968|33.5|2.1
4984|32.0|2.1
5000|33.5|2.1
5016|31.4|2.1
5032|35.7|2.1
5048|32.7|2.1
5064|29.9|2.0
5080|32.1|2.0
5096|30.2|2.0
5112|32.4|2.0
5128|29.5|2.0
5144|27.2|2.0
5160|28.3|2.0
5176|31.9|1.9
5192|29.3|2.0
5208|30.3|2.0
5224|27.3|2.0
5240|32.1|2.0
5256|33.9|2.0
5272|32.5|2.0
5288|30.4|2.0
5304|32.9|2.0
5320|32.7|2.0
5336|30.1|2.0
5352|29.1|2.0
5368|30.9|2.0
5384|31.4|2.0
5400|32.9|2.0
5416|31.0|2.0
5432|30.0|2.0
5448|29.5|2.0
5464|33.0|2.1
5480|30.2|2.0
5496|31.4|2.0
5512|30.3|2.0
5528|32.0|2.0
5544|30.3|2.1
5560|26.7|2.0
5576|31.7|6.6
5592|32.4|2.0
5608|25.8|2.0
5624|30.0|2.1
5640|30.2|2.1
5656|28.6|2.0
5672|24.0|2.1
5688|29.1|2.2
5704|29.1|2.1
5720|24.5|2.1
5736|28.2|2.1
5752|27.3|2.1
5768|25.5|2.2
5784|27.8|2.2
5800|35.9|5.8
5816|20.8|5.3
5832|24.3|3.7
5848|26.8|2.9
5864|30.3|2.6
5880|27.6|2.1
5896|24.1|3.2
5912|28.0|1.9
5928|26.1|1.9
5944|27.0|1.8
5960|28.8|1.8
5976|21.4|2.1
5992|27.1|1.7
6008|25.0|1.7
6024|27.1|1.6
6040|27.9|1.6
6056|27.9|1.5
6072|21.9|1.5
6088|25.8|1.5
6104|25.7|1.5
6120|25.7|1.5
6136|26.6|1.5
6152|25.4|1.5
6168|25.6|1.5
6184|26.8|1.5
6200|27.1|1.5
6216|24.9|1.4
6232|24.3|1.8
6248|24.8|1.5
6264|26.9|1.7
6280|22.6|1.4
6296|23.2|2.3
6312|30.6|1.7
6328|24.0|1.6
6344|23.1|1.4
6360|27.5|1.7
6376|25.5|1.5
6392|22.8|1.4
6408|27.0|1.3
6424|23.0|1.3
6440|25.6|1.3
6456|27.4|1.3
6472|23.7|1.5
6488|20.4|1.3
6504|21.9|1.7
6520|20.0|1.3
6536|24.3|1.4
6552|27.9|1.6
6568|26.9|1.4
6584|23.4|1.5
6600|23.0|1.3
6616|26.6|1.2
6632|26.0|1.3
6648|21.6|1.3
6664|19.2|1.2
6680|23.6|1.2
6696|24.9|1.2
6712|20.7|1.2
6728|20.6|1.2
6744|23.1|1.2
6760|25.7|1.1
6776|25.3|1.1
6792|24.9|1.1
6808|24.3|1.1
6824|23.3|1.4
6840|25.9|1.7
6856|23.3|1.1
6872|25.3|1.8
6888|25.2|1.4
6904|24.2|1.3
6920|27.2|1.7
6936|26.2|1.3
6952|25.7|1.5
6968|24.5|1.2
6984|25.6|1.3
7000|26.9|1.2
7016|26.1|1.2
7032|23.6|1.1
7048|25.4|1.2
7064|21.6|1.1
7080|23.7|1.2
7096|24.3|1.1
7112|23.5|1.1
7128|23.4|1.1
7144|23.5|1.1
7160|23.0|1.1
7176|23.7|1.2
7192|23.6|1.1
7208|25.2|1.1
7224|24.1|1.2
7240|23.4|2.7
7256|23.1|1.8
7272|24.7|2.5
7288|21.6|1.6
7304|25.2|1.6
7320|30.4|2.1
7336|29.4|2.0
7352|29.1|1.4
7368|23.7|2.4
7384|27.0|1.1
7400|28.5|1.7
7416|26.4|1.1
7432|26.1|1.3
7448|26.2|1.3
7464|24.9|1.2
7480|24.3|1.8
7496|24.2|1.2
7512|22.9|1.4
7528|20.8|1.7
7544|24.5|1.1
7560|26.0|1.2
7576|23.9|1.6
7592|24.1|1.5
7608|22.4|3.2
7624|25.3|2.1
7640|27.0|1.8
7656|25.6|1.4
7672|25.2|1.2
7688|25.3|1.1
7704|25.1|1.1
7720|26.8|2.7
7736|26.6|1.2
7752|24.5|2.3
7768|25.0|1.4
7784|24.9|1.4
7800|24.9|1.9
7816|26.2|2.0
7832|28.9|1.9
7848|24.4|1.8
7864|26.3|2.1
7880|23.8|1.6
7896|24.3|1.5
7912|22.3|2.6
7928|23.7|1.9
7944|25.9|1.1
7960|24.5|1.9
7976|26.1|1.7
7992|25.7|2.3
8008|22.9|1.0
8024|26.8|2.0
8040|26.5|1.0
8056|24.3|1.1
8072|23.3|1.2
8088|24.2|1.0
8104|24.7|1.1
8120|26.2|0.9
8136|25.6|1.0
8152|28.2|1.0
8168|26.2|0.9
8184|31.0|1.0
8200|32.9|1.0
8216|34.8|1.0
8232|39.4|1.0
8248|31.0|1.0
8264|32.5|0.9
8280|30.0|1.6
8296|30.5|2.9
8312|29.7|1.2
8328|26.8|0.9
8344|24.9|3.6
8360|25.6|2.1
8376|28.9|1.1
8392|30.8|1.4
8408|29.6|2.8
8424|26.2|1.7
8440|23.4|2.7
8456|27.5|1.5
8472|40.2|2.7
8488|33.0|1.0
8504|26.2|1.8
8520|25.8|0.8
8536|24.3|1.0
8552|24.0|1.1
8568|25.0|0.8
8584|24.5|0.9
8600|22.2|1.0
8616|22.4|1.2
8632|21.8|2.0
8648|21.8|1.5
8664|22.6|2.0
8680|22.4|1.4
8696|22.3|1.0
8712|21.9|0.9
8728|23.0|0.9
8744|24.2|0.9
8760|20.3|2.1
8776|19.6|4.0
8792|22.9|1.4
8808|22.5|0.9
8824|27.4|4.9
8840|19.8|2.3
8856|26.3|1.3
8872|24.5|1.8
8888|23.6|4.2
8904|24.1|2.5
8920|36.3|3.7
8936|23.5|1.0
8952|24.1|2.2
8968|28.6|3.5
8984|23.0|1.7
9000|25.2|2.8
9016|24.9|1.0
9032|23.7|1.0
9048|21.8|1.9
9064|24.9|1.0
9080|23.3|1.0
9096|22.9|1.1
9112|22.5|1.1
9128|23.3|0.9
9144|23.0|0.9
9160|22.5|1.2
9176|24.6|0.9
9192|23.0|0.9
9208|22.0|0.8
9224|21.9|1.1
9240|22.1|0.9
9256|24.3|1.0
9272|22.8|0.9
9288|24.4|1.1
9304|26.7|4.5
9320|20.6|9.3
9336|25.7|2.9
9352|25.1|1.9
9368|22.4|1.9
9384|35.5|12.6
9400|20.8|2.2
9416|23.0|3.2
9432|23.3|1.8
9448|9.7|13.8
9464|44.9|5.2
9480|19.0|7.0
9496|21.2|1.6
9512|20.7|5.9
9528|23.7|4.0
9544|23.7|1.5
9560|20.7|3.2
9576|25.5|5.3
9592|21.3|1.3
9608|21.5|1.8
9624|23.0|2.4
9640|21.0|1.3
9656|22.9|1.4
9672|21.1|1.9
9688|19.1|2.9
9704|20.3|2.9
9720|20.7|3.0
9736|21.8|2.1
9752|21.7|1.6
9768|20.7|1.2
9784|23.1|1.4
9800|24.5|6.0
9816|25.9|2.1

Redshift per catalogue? 0.69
